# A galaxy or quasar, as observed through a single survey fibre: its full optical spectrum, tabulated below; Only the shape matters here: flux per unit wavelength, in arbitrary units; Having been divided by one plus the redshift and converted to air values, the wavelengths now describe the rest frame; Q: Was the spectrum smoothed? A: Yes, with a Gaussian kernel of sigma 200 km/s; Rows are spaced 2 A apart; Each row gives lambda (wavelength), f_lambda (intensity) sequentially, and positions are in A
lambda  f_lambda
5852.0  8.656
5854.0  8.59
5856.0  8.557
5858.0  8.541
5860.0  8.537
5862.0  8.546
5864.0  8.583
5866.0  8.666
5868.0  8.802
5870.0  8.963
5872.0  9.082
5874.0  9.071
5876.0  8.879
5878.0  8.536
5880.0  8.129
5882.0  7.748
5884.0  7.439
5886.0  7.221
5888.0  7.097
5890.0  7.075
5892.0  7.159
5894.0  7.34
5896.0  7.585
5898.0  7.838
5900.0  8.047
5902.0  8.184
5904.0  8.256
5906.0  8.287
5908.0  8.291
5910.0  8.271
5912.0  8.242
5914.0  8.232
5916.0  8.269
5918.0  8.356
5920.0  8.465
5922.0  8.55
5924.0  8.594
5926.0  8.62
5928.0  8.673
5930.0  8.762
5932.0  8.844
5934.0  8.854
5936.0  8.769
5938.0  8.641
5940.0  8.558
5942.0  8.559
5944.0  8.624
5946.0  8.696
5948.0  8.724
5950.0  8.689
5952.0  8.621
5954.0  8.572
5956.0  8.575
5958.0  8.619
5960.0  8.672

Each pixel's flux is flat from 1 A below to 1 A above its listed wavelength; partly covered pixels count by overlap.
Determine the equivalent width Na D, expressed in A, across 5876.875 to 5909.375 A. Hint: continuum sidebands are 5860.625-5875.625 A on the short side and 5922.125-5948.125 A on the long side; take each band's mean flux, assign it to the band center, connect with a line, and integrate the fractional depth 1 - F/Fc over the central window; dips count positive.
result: 3.7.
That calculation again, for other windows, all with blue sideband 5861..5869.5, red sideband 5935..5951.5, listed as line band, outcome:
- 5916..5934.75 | 0.1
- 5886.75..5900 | 1.9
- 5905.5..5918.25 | 0.6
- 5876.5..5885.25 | 0.7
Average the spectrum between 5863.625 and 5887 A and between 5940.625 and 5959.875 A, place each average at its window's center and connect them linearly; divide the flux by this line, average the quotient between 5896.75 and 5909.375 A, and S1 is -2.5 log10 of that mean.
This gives 0.047 mag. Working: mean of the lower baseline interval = 8.42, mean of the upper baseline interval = 8.63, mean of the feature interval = 8.14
